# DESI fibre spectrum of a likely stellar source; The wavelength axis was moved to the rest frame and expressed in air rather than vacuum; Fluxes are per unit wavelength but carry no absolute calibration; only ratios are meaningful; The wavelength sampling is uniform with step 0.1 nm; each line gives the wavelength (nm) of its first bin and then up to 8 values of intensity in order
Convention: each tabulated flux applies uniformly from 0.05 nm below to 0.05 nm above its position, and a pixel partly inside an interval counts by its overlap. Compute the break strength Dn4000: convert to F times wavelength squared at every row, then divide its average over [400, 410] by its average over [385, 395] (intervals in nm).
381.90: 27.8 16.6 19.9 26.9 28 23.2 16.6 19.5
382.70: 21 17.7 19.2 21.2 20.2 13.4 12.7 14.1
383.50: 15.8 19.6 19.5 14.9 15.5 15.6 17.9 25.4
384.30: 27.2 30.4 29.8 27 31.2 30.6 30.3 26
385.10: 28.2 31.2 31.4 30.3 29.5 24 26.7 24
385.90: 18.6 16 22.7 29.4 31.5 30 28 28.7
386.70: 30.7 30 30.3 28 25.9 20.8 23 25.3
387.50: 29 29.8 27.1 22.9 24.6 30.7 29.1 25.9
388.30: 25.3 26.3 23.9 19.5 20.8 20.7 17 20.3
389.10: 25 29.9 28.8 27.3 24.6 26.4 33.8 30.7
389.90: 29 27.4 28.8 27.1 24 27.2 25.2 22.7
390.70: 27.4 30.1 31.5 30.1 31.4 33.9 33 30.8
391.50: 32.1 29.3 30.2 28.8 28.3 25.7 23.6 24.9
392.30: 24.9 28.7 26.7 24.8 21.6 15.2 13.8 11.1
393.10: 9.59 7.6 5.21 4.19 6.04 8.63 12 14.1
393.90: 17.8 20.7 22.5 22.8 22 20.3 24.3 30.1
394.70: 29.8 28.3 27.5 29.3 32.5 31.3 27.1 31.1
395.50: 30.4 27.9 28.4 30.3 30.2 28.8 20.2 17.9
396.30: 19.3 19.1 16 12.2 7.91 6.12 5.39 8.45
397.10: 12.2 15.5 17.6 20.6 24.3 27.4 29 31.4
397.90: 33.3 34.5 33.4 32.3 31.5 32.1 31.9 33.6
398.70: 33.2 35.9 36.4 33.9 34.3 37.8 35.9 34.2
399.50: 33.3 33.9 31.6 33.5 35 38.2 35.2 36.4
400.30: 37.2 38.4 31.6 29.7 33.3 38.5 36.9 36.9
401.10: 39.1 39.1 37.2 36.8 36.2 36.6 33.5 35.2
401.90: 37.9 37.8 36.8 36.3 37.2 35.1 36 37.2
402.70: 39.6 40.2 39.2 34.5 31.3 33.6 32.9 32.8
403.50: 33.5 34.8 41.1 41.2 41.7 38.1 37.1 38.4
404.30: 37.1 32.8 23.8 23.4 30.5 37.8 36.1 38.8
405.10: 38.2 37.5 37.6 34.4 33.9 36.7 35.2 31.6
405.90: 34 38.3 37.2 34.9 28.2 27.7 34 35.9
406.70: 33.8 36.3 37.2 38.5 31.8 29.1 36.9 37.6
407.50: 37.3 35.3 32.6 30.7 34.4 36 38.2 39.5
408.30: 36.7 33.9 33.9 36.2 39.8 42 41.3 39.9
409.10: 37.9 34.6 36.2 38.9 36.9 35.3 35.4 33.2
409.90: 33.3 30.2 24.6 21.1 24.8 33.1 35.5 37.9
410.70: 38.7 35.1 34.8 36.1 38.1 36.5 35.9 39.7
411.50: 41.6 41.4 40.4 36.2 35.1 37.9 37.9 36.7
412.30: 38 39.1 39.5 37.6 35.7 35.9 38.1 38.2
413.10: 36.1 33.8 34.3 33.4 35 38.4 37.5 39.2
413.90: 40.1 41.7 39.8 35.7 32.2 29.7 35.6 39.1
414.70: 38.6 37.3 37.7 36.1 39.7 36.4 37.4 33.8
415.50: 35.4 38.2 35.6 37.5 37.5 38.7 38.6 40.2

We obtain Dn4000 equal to 1.6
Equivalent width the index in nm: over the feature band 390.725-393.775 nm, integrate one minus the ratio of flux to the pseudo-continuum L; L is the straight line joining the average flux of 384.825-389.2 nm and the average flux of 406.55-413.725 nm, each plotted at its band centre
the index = 0.66 nm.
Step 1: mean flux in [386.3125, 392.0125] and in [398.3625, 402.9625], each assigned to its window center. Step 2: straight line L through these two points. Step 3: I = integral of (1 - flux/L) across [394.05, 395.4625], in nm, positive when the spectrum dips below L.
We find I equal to 0.196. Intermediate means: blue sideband 27.3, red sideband 35.8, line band 27.1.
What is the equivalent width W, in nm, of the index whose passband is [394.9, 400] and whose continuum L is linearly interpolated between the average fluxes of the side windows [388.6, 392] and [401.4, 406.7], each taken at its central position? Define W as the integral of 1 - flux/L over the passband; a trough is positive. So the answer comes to 0.74 nm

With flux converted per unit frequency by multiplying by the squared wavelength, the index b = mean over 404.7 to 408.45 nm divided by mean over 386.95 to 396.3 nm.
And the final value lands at 1.54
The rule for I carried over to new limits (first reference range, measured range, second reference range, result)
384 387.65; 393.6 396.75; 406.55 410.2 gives 0.735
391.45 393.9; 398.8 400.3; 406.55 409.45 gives -0.466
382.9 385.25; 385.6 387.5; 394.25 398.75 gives -0.265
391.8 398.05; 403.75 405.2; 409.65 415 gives -0.304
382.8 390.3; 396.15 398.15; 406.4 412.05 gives 0.696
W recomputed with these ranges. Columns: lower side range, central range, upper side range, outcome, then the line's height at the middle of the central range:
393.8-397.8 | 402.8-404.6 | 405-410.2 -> -0.25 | 31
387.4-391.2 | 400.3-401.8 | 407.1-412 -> -0.20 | 31.8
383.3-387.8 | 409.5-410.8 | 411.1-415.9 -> 0.13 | 35.8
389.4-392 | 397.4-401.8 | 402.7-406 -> -0.13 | 33.1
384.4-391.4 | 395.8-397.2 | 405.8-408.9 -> 0.66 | 30.7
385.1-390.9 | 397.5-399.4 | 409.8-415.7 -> -0.15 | 30.5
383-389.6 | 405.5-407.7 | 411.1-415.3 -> -0.02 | 34.2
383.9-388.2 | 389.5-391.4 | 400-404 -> 0.04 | 29.4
